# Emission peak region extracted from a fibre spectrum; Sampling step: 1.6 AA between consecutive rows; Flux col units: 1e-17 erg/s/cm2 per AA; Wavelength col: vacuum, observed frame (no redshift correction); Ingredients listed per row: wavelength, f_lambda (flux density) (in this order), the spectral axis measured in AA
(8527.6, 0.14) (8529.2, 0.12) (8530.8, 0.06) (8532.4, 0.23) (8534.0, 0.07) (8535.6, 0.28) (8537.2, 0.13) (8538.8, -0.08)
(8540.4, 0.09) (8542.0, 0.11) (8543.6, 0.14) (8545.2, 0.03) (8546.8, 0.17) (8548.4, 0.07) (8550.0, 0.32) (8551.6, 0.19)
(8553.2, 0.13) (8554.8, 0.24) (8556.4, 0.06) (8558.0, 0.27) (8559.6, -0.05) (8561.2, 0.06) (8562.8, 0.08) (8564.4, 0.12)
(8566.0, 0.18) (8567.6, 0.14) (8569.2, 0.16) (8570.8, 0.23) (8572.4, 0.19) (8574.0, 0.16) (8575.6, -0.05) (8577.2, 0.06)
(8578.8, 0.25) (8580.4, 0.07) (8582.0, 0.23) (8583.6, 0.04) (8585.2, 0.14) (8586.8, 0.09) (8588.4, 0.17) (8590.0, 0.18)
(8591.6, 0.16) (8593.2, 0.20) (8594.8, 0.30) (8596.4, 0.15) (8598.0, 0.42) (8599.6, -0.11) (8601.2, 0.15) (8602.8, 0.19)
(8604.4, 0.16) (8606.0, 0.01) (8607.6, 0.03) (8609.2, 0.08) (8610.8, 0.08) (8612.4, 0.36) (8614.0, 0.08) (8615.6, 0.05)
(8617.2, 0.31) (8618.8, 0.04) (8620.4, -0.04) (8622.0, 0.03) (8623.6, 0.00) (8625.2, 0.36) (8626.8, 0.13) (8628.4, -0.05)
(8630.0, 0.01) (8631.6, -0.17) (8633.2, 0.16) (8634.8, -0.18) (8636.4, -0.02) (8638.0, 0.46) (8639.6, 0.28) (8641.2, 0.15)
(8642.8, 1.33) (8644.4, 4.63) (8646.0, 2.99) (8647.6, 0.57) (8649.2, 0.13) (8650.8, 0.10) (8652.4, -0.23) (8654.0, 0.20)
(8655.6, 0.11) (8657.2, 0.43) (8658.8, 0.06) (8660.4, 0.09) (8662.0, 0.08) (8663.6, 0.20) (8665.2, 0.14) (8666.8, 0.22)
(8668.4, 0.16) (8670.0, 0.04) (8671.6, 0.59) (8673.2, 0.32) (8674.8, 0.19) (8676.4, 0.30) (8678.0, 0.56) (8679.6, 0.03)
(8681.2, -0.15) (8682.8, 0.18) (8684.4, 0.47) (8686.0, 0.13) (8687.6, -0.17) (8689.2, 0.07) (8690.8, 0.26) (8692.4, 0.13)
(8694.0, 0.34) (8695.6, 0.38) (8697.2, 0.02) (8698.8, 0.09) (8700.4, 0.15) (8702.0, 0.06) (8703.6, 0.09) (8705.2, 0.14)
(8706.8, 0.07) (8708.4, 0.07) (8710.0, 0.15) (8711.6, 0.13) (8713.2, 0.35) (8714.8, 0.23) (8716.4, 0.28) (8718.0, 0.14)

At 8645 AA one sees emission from H-alpha 6563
